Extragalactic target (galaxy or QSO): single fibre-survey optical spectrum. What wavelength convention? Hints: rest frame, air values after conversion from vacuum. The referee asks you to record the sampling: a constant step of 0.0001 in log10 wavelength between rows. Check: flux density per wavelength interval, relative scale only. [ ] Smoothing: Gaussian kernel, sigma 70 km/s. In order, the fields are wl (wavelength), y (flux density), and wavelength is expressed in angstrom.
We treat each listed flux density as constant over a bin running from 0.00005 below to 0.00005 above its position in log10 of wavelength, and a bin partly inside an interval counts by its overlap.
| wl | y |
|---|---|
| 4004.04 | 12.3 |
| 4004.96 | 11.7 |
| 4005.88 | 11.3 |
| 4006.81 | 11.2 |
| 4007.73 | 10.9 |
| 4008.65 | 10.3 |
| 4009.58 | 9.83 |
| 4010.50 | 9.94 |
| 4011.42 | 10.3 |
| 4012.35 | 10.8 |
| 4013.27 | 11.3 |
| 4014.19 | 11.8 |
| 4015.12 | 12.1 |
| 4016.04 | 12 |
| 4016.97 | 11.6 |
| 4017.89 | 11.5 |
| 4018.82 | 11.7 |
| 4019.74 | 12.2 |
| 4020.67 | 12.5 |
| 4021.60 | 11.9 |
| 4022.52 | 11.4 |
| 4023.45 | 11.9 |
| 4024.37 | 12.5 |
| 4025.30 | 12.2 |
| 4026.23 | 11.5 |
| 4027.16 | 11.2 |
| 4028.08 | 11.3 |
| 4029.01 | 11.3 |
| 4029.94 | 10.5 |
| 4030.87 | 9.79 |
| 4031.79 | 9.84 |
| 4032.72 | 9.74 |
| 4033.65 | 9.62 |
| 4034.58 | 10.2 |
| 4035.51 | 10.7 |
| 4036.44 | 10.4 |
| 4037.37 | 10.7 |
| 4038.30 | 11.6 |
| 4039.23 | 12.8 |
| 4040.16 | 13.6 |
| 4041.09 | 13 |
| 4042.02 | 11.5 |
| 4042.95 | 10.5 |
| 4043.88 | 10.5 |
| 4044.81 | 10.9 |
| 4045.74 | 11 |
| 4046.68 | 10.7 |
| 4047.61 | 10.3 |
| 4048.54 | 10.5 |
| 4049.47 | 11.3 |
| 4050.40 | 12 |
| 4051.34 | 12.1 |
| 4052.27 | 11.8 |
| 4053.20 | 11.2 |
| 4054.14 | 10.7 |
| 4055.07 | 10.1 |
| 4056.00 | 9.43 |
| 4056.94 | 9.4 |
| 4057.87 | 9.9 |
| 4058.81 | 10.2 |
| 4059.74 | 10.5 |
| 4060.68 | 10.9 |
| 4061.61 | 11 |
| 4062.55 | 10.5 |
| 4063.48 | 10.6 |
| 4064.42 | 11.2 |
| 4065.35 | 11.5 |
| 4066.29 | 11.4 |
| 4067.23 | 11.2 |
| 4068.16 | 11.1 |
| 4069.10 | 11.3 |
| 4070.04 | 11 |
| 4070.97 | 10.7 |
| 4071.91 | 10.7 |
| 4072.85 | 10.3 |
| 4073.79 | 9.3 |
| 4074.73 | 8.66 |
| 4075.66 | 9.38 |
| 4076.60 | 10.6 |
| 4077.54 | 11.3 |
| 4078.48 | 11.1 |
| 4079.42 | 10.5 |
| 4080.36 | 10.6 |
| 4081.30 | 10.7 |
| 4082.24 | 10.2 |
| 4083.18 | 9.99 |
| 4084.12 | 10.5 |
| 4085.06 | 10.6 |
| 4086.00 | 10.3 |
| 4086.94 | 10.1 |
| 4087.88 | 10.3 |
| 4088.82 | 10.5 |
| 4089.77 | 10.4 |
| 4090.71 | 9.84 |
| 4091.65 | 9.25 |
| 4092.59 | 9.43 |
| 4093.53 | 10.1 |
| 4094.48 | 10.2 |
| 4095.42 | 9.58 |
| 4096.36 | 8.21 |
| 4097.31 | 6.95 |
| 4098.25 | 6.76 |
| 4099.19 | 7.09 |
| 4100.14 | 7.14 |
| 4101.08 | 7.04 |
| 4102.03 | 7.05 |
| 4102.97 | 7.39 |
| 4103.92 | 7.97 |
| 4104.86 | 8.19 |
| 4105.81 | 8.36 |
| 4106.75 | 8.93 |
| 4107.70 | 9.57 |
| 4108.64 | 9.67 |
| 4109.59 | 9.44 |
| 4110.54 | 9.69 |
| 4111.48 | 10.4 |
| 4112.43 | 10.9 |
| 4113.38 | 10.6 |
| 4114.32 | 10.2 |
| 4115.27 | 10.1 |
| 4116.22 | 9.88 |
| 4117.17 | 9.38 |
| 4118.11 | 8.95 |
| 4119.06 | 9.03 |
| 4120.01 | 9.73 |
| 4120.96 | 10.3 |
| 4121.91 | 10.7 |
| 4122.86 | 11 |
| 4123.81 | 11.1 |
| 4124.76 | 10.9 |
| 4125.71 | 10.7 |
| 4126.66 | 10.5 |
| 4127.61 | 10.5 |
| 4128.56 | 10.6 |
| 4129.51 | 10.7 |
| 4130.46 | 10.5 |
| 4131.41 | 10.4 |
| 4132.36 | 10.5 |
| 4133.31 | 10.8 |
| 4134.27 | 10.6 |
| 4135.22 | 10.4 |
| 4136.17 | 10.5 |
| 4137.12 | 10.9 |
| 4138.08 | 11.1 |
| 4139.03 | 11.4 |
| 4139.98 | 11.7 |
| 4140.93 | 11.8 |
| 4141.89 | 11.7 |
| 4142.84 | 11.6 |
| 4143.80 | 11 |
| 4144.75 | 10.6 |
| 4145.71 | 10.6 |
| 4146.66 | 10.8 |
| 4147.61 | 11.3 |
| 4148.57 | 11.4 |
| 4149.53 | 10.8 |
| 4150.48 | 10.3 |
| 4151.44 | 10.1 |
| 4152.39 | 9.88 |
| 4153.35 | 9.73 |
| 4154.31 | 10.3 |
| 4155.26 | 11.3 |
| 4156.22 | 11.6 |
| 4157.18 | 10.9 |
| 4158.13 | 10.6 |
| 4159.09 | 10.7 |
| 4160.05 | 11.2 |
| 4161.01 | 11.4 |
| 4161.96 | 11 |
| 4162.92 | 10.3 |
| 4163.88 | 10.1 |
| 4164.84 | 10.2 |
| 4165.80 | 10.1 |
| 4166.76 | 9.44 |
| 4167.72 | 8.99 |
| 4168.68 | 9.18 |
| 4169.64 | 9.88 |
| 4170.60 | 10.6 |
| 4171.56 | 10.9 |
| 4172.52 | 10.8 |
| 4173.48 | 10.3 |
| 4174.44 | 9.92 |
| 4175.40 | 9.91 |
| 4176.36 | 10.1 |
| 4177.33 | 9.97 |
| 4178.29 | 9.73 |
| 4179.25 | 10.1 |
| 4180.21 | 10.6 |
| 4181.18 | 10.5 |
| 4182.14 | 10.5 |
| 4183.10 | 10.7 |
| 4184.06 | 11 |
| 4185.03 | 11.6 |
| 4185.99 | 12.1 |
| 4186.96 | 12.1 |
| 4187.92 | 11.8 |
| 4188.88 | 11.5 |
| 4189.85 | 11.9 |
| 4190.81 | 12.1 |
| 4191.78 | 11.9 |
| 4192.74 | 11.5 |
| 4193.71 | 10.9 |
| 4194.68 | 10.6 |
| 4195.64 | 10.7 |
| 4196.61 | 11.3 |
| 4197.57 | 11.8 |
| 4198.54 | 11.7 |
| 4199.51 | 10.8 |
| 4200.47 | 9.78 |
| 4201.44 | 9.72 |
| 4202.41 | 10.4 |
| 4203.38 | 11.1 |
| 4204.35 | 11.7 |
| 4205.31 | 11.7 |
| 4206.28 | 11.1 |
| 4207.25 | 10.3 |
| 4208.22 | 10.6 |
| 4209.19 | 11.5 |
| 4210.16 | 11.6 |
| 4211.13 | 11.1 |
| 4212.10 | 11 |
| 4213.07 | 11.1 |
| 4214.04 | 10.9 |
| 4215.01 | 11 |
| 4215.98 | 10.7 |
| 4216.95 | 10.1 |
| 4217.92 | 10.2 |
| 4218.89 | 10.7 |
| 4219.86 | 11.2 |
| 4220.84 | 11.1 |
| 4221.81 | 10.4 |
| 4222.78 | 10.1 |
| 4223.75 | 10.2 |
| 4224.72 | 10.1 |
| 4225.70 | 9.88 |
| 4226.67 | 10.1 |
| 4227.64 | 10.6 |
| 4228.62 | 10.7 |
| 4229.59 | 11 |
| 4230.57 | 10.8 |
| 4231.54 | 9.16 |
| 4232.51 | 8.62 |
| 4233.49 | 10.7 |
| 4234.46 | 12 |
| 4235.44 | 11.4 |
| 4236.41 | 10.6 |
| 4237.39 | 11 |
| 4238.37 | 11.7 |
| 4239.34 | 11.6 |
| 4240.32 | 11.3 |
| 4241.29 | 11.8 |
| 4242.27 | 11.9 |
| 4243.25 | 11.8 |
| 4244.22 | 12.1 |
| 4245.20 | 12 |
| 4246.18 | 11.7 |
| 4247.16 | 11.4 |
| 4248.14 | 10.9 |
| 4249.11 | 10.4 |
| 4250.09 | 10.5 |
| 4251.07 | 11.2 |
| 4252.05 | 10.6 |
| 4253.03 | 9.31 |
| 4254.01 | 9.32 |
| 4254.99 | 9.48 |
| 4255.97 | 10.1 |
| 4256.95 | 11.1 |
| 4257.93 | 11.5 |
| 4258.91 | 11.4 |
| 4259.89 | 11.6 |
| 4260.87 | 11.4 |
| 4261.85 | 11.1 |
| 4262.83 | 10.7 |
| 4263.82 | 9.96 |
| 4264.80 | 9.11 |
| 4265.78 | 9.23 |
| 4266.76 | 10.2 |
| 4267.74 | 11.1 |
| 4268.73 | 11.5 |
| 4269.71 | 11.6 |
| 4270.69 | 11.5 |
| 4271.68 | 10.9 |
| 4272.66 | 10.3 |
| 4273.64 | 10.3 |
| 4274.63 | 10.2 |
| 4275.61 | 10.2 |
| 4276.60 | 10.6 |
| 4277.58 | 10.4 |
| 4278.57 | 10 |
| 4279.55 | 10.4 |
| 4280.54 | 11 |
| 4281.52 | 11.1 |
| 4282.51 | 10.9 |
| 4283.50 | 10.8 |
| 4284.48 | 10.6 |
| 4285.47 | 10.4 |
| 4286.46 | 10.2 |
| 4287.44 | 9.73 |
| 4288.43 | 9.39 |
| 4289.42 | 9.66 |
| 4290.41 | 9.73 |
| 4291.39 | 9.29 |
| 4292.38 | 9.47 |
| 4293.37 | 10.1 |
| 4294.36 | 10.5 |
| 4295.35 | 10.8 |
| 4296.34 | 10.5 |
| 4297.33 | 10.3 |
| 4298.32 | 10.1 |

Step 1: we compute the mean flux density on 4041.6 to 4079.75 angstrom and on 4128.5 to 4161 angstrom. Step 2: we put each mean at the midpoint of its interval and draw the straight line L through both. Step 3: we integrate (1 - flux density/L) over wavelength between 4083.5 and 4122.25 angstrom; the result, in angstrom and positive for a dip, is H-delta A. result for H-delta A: 5.4 angstrom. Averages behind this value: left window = 10.7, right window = 10.8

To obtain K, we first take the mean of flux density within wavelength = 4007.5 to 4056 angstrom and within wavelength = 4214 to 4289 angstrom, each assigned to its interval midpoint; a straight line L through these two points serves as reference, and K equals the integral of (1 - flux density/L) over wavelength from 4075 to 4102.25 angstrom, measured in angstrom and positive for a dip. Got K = 3.8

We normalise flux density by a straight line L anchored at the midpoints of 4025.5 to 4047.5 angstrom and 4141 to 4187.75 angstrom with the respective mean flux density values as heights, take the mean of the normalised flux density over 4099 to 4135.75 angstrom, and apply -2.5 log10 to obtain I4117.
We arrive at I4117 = 0.11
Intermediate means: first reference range 11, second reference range 10.6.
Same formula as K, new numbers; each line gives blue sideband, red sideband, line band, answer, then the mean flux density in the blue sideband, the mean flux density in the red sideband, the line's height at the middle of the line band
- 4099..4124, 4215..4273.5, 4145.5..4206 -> -4.59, 9.26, 10.8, 9.98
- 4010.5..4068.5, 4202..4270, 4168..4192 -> 0.30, 11.1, 10.8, 10.9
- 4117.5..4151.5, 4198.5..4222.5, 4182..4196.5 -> -0.82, 10.7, 10.8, 10.8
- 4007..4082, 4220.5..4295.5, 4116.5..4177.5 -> 1.45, 11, 10.6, 10.8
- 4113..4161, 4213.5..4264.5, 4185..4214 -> -1.33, 10.6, 10.8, 10.7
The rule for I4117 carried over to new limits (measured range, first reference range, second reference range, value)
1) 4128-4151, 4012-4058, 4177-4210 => 0.018 mag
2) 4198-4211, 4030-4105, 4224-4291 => -0.039 mag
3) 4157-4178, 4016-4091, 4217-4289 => 0.050 mag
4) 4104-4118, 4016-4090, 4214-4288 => 0.131 mag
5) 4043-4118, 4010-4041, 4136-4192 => 0.113 mag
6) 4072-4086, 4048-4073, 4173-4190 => 0.057 mag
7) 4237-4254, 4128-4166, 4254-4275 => -0.052 mag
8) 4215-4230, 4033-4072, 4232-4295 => 0.024 mag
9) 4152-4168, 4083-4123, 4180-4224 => -0.018 mag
